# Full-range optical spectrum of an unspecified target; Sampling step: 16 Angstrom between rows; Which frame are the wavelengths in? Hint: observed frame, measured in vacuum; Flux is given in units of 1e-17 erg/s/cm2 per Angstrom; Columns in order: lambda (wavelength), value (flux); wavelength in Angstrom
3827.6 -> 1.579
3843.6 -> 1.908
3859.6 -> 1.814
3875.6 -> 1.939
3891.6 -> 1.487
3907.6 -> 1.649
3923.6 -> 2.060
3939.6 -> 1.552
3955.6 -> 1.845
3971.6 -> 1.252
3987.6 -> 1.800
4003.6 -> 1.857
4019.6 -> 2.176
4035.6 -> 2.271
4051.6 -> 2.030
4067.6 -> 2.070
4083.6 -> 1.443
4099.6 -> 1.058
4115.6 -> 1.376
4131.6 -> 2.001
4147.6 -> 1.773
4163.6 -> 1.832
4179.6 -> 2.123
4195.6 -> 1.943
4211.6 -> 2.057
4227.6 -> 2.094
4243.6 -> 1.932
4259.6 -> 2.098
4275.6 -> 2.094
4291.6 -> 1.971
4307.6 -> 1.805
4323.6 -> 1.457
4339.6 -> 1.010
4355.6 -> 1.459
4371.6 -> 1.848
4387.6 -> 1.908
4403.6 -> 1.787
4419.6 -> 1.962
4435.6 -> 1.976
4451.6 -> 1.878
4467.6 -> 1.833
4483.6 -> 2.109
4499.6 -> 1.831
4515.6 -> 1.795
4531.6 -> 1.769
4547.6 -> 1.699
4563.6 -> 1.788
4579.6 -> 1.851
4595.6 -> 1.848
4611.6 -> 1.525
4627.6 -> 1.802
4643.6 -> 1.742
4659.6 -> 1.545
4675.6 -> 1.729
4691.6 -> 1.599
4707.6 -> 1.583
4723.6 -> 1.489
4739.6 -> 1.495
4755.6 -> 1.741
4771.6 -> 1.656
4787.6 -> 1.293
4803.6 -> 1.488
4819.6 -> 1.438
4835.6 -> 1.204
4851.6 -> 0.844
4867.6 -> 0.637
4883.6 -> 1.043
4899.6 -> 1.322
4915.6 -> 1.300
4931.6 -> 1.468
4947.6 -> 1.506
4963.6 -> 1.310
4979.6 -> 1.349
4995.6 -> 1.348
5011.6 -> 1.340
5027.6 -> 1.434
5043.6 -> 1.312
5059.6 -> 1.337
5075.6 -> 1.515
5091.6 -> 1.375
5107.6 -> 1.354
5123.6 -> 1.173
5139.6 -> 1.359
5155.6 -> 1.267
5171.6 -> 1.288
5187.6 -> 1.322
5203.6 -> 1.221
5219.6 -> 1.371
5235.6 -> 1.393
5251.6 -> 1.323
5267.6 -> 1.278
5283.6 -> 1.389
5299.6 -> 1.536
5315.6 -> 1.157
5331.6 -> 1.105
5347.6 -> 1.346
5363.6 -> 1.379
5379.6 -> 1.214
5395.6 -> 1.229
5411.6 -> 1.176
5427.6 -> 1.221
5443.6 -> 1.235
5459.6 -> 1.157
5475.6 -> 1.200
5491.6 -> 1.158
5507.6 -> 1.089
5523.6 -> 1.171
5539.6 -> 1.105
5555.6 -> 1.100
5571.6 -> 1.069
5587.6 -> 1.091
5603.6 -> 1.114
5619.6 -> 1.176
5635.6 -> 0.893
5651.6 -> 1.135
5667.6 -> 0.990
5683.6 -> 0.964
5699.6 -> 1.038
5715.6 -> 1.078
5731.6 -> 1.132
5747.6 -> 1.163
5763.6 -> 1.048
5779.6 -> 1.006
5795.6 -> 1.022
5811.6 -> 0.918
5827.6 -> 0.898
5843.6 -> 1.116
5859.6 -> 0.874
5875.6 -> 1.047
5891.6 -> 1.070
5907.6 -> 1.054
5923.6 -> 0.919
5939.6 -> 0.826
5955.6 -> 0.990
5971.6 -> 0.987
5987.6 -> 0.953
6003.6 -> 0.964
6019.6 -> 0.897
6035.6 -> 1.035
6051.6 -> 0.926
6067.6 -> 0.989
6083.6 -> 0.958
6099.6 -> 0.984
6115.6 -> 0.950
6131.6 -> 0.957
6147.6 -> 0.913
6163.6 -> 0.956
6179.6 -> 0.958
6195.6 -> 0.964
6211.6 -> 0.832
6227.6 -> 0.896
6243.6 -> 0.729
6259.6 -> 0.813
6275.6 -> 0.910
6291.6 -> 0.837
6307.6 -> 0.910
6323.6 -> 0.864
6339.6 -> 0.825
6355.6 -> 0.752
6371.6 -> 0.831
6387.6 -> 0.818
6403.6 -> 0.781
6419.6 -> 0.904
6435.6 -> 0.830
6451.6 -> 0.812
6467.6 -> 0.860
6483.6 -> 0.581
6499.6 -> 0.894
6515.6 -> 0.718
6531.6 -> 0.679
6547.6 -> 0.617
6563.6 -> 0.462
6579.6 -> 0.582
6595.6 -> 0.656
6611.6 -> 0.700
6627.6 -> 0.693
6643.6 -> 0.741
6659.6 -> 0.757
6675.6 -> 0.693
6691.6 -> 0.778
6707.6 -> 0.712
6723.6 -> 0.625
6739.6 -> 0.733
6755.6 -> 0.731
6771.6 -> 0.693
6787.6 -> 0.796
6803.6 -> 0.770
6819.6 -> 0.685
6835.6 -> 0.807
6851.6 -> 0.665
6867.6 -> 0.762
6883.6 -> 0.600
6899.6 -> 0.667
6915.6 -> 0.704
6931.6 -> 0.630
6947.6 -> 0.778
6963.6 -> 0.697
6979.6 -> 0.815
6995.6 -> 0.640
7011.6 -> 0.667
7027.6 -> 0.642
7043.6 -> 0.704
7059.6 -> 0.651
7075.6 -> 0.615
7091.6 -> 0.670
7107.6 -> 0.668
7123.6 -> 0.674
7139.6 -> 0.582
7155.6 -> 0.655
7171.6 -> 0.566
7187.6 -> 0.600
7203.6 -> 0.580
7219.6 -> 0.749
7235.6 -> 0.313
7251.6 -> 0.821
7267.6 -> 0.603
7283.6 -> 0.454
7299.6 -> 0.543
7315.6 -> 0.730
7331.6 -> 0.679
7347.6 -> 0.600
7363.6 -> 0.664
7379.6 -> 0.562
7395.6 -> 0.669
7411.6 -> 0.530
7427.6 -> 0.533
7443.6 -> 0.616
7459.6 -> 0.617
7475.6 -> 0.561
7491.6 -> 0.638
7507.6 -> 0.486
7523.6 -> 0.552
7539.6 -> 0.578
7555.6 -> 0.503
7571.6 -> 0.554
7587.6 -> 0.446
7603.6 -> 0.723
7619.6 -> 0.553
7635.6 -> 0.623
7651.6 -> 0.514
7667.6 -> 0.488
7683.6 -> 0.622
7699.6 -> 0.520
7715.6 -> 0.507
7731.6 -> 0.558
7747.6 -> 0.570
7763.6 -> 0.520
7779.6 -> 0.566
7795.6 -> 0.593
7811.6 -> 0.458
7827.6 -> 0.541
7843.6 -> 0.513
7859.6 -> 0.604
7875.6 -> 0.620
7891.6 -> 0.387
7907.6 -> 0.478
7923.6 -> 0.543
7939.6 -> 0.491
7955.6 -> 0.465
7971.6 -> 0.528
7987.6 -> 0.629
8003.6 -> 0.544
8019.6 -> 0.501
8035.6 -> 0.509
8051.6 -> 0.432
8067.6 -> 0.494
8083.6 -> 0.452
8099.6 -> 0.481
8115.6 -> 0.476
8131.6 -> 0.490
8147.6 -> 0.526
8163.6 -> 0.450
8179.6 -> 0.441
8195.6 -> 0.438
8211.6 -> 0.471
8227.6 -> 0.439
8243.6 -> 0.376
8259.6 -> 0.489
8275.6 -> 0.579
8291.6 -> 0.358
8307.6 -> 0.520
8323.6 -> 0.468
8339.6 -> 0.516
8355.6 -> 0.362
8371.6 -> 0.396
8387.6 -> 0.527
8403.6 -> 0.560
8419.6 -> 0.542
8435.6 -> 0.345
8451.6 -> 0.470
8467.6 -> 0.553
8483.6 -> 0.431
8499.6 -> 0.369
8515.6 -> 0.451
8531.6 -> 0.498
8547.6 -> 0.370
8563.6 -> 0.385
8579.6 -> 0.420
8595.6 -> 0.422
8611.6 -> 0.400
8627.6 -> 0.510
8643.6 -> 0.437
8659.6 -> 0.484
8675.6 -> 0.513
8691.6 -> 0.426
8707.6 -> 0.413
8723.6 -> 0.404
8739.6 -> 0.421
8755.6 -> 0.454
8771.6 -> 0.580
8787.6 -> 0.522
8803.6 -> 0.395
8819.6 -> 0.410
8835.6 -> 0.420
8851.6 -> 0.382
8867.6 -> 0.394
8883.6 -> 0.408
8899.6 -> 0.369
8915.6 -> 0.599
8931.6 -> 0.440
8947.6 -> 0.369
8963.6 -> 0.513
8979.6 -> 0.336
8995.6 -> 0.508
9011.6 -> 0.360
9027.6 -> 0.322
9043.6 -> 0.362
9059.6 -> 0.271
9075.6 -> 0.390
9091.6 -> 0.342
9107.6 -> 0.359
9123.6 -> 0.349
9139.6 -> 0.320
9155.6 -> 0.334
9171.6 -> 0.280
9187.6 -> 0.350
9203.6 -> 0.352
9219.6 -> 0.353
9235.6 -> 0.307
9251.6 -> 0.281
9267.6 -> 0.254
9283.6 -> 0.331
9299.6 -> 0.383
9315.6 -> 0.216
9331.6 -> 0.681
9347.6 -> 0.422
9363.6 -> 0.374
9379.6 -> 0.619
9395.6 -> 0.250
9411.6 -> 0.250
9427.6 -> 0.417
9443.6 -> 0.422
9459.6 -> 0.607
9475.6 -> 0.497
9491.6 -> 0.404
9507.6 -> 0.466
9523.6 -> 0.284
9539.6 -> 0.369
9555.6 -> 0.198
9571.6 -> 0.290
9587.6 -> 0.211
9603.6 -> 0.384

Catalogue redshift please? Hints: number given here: 0.000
